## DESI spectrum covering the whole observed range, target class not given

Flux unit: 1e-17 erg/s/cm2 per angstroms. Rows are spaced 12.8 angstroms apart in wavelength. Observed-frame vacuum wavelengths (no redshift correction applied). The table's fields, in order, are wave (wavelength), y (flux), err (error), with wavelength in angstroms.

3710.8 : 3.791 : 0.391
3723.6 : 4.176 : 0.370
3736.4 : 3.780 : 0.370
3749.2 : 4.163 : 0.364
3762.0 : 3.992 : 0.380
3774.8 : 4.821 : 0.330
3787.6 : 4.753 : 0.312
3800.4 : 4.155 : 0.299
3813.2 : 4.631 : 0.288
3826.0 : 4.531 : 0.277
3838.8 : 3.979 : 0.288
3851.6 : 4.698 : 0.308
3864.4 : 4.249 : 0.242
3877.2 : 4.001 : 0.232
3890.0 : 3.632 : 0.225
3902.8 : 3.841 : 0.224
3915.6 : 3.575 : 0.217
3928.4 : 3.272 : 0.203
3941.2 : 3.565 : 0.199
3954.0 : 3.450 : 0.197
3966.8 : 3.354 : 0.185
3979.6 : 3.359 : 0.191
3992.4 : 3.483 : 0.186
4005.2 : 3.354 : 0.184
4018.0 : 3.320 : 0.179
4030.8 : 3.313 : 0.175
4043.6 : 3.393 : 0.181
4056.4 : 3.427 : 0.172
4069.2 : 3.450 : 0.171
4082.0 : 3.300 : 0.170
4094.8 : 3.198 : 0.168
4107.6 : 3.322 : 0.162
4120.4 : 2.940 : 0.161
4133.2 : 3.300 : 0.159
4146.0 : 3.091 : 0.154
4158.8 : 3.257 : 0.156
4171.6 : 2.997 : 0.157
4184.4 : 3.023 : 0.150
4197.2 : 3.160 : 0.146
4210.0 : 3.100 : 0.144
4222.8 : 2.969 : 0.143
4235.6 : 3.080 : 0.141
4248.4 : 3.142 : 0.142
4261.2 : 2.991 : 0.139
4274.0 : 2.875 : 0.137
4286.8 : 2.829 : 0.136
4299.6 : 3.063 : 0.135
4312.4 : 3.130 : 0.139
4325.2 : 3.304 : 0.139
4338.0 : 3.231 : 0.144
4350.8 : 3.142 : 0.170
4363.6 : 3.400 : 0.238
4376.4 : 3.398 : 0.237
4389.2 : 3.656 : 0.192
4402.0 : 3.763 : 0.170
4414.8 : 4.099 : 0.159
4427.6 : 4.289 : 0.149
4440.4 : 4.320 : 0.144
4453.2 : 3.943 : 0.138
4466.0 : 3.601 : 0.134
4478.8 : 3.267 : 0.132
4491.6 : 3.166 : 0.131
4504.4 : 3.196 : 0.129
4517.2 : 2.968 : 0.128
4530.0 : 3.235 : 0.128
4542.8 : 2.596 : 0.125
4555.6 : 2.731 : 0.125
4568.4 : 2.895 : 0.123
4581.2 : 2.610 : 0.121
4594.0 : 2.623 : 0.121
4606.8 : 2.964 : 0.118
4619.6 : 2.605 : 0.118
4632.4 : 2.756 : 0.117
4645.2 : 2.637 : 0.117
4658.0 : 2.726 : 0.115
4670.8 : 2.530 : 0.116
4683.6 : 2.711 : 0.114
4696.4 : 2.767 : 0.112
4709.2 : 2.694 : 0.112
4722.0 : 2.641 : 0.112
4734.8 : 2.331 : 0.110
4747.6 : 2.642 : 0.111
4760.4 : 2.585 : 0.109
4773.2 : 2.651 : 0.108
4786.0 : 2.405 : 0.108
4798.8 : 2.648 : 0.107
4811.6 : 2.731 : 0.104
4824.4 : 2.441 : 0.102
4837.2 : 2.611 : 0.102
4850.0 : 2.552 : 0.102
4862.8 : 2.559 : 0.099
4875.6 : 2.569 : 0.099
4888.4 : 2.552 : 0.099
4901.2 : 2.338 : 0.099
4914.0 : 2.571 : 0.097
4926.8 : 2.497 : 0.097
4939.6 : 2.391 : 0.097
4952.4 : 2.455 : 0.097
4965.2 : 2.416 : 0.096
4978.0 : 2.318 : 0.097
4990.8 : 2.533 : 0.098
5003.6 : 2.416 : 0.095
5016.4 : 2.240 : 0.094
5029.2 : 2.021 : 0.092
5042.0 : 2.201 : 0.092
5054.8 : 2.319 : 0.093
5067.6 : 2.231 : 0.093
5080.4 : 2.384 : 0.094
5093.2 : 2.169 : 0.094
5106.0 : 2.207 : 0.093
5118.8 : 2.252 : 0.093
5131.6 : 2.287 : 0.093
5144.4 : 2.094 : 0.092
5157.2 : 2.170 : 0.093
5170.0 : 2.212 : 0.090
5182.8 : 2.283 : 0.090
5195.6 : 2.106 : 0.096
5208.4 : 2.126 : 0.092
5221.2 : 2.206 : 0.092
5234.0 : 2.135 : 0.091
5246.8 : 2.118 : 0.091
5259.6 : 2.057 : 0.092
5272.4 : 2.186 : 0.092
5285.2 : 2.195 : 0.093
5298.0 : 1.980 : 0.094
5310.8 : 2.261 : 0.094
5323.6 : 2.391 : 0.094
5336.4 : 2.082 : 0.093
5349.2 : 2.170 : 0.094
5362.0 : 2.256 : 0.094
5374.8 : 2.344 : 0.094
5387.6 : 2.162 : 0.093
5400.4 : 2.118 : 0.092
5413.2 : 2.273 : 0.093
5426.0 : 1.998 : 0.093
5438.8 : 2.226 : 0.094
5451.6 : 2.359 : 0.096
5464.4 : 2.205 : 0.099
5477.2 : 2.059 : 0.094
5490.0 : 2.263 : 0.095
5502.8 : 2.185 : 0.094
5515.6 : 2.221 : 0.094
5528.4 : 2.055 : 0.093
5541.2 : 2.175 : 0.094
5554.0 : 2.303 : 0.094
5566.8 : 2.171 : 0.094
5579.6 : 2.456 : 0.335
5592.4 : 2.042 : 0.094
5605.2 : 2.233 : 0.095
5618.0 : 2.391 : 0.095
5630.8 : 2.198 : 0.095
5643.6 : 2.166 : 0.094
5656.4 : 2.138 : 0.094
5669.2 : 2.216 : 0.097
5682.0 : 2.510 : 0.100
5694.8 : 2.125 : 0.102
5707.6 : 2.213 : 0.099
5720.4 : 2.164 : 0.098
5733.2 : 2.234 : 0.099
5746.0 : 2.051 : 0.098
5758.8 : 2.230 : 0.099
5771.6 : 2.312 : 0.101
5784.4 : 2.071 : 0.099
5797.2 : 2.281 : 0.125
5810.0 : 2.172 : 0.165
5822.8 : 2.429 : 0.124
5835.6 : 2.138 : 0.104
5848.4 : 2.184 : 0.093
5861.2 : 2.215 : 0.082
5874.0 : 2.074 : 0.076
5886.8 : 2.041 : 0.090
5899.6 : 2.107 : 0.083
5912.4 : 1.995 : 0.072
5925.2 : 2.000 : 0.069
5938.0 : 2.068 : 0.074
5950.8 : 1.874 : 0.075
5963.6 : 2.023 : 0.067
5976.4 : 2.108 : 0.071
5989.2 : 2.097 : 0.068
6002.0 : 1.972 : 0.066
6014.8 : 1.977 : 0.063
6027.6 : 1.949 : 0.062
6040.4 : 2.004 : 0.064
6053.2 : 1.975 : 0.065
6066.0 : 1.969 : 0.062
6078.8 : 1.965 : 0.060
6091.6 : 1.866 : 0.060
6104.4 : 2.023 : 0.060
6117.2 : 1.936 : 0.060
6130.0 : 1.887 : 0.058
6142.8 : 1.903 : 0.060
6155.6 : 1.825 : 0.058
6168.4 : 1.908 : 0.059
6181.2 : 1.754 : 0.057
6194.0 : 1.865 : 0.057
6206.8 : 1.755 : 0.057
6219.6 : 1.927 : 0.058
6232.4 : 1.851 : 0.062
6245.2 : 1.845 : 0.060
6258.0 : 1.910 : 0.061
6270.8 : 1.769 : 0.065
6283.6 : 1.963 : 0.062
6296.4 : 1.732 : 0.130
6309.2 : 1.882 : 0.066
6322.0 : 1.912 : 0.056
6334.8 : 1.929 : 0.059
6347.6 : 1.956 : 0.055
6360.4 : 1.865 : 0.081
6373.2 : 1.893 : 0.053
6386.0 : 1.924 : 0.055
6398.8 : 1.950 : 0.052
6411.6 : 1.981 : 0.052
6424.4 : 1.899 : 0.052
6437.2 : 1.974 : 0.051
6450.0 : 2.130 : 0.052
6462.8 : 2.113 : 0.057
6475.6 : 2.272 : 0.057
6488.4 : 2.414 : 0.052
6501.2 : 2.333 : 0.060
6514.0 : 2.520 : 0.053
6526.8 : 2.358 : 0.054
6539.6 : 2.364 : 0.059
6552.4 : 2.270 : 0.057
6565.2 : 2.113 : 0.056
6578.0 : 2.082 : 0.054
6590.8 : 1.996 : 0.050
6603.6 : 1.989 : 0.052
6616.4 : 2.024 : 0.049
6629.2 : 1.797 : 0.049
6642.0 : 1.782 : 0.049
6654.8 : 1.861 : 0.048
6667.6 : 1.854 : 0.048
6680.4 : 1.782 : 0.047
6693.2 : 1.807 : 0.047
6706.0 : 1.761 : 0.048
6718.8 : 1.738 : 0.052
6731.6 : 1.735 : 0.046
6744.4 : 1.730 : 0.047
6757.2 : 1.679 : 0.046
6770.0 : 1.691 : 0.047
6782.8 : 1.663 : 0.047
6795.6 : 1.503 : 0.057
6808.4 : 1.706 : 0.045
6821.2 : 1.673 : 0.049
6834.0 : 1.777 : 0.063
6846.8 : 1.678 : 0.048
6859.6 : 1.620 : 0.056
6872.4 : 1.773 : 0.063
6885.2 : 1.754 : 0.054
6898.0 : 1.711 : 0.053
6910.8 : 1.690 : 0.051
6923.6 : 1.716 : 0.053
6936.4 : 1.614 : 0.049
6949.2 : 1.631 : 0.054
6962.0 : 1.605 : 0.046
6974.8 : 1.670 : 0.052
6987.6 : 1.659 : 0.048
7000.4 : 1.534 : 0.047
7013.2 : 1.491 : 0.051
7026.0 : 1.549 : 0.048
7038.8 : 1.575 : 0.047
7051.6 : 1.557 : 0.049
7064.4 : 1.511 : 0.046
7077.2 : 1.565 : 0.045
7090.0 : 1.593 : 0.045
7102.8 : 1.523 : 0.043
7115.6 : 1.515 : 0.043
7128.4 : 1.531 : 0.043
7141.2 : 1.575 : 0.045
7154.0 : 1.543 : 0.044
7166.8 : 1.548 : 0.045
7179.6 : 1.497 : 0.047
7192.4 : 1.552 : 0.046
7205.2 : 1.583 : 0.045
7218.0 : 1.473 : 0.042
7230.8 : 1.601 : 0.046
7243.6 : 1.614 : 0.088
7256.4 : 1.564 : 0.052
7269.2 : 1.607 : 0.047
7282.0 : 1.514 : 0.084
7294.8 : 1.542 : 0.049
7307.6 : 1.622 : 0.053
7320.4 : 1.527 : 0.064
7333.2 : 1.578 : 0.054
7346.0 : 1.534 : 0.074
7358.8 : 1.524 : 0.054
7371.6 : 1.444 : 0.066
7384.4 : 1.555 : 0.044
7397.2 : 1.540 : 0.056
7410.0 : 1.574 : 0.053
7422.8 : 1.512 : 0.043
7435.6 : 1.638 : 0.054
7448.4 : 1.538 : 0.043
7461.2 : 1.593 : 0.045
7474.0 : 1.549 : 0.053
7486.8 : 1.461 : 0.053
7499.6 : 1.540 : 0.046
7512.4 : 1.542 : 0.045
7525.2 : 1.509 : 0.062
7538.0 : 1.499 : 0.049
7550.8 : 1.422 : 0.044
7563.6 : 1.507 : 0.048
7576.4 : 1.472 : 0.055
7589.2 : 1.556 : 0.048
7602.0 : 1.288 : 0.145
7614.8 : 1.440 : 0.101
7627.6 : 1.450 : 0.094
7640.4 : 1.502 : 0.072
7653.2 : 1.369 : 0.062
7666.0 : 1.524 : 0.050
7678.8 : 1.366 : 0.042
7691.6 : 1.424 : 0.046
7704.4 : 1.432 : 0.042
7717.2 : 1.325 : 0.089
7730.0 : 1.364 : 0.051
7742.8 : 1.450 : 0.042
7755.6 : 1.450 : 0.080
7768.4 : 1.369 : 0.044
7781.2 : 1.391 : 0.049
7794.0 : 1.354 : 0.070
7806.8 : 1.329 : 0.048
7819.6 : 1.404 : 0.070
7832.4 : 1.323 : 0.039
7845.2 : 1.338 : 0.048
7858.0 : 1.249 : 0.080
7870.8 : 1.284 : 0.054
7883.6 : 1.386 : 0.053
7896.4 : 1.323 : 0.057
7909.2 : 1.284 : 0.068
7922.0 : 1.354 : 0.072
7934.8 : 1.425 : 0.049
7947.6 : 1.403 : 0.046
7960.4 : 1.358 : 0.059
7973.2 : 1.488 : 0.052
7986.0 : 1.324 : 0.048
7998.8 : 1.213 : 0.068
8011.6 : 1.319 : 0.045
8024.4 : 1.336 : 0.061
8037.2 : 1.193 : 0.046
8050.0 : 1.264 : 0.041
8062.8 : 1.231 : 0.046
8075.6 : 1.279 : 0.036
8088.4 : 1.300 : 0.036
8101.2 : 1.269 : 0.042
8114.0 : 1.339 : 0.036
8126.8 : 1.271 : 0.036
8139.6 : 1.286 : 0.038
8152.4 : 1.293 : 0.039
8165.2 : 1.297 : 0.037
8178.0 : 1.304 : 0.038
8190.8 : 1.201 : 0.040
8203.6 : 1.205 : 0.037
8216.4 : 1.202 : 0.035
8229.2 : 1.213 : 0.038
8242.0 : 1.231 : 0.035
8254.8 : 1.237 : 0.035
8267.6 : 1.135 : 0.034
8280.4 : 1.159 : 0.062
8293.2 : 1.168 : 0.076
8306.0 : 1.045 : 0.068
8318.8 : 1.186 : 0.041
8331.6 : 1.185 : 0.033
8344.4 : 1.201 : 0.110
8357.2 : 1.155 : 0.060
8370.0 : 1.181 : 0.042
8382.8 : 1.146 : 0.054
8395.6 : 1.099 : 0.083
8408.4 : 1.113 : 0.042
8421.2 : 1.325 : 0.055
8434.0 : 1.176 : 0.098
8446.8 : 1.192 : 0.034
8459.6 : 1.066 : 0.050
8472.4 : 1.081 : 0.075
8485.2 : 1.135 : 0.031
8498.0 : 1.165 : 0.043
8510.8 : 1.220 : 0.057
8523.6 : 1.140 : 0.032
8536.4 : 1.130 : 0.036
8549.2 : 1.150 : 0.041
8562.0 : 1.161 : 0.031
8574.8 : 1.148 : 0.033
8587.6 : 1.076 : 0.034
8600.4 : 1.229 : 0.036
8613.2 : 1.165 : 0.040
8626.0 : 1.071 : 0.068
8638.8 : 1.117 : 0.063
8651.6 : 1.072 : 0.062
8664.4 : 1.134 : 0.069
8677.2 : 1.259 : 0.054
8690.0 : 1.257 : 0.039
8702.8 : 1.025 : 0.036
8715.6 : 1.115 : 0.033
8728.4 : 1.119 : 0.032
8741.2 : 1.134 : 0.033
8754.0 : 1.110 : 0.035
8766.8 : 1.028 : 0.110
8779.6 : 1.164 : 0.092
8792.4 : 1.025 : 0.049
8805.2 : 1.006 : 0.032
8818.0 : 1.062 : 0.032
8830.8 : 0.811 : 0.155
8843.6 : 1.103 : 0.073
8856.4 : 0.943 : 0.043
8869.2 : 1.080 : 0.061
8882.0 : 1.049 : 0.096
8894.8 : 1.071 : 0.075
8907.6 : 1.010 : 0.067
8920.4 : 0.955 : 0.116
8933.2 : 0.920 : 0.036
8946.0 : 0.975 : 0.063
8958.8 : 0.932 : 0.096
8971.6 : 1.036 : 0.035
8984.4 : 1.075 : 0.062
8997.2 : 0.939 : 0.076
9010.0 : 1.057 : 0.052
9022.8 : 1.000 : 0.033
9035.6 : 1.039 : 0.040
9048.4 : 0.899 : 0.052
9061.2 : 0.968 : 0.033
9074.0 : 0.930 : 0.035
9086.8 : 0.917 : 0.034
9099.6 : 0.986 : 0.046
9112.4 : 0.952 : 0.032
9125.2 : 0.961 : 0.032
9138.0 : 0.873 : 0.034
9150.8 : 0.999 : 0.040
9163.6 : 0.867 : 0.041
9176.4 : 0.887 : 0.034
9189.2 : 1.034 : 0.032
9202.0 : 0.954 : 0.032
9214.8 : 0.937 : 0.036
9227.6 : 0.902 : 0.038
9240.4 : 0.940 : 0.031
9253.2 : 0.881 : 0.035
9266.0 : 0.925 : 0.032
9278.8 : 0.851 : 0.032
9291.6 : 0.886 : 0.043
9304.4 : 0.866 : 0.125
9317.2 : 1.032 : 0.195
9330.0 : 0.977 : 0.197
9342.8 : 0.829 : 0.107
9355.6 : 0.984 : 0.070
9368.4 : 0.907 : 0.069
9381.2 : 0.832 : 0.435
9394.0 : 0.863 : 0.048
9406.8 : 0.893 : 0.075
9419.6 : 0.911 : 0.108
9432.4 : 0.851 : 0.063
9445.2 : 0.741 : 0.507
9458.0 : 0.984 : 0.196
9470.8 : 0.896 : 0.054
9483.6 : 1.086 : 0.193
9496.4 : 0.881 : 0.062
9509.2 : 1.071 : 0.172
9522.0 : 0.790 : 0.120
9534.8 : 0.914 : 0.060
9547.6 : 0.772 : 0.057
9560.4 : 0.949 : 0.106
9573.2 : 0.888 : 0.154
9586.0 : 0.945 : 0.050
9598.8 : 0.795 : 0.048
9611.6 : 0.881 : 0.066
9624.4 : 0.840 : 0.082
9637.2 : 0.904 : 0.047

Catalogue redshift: 1.329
